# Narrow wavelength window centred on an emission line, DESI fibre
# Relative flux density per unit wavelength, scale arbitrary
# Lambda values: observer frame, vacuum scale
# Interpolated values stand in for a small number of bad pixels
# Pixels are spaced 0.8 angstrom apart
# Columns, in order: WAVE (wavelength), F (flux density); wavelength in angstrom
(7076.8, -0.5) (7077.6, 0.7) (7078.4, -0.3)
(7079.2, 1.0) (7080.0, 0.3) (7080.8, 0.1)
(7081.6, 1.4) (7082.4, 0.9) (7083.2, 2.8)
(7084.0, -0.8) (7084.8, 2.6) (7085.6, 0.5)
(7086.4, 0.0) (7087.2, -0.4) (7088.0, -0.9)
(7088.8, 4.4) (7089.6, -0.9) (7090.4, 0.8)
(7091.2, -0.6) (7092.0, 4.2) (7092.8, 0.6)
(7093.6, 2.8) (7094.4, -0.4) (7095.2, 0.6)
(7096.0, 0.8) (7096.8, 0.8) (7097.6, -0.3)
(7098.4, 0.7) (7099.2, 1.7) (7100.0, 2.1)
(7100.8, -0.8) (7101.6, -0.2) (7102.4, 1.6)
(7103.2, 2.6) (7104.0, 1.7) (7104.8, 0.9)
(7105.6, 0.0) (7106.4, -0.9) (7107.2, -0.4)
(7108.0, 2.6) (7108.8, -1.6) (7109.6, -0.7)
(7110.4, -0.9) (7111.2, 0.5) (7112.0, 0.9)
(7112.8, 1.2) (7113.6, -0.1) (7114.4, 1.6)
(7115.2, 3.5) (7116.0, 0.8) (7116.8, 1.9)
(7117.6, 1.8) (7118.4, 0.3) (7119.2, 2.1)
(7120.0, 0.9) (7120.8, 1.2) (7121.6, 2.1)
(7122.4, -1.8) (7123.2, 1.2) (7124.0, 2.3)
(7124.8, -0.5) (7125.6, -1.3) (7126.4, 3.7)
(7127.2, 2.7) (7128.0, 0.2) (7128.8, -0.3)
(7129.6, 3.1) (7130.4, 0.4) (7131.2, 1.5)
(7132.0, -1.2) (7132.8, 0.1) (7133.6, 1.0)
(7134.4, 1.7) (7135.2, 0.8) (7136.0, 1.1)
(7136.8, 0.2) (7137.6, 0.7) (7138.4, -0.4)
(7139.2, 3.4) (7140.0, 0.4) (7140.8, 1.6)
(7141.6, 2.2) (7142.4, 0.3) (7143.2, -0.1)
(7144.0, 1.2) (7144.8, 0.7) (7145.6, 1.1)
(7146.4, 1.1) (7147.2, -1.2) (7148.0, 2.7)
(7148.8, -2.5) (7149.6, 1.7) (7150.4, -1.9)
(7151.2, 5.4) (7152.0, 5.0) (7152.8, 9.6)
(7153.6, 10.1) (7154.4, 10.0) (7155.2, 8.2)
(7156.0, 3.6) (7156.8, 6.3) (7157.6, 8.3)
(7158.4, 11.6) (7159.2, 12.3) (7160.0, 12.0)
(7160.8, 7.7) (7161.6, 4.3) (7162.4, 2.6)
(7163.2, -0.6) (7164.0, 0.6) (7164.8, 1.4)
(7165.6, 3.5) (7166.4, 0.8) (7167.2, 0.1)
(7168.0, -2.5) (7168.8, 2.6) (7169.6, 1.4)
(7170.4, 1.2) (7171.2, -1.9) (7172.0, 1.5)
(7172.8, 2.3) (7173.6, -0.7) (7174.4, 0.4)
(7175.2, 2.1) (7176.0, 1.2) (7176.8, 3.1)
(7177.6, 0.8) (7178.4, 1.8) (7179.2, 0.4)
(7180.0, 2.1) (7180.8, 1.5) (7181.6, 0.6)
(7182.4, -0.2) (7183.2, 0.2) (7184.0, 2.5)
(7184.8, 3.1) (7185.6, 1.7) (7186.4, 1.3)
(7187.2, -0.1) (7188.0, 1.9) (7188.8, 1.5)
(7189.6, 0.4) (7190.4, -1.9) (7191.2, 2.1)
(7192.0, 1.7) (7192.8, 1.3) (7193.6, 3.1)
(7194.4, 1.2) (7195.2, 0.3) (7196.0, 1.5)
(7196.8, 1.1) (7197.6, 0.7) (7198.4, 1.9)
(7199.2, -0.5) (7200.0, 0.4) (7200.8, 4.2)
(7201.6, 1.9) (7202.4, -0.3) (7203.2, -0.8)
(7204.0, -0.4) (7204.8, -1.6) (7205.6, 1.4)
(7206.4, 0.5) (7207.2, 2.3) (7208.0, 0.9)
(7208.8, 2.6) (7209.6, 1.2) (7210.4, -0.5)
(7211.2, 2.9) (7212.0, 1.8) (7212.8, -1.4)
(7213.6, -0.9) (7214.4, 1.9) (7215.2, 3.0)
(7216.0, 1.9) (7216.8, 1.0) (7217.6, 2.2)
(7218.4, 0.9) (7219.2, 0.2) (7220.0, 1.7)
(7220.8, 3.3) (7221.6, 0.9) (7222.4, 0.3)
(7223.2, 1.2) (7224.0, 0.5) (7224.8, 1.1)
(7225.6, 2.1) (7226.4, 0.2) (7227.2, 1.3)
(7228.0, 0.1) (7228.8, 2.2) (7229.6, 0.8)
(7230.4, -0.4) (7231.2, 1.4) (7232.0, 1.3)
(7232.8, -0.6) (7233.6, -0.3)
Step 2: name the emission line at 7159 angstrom [O II]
